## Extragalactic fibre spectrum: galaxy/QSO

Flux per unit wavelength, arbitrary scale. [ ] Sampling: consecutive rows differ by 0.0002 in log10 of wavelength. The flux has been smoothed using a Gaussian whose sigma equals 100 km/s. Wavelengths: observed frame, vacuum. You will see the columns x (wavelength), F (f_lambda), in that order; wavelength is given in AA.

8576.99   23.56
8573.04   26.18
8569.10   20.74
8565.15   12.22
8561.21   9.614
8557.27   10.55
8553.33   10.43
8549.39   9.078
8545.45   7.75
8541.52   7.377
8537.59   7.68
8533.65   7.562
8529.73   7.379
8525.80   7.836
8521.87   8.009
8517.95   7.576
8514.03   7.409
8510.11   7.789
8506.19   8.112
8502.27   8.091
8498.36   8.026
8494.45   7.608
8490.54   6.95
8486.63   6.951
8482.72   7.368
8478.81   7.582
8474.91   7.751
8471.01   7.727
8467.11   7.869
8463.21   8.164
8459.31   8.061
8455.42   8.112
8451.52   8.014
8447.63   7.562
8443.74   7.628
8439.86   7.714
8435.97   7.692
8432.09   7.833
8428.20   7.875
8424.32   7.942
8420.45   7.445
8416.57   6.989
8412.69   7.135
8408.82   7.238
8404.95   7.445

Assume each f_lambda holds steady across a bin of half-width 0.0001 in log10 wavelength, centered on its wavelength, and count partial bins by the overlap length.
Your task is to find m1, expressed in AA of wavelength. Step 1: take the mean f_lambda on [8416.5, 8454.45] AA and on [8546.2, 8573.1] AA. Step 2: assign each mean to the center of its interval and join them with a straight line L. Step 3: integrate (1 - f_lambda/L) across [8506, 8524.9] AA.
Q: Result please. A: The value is 5.7 AA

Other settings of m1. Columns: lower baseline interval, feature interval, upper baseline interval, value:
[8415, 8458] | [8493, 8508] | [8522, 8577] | 2.9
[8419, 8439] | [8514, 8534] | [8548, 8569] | 5.3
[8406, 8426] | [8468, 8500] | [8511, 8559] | 1.4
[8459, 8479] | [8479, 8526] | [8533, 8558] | 3.2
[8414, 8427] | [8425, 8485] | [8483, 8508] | -2.1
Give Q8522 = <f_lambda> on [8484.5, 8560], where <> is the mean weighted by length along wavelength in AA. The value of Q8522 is 8.02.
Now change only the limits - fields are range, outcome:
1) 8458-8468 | 8.04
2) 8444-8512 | 7.75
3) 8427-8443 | 7.76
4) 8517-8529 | 7.78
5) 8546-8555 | 9.41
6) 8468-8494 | 7.42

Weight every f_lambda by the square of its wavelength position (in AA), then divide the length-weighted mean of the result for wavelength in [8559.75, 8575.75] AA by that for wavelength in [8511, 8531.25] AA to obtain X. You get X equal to 2.3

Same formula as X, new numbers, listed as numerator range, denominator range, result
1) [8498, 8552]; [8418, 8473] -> 1.02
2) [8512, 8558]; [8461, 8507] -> 1.08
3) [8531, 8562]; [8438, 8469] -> 1.13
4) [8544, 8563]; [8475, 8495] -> 1.32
